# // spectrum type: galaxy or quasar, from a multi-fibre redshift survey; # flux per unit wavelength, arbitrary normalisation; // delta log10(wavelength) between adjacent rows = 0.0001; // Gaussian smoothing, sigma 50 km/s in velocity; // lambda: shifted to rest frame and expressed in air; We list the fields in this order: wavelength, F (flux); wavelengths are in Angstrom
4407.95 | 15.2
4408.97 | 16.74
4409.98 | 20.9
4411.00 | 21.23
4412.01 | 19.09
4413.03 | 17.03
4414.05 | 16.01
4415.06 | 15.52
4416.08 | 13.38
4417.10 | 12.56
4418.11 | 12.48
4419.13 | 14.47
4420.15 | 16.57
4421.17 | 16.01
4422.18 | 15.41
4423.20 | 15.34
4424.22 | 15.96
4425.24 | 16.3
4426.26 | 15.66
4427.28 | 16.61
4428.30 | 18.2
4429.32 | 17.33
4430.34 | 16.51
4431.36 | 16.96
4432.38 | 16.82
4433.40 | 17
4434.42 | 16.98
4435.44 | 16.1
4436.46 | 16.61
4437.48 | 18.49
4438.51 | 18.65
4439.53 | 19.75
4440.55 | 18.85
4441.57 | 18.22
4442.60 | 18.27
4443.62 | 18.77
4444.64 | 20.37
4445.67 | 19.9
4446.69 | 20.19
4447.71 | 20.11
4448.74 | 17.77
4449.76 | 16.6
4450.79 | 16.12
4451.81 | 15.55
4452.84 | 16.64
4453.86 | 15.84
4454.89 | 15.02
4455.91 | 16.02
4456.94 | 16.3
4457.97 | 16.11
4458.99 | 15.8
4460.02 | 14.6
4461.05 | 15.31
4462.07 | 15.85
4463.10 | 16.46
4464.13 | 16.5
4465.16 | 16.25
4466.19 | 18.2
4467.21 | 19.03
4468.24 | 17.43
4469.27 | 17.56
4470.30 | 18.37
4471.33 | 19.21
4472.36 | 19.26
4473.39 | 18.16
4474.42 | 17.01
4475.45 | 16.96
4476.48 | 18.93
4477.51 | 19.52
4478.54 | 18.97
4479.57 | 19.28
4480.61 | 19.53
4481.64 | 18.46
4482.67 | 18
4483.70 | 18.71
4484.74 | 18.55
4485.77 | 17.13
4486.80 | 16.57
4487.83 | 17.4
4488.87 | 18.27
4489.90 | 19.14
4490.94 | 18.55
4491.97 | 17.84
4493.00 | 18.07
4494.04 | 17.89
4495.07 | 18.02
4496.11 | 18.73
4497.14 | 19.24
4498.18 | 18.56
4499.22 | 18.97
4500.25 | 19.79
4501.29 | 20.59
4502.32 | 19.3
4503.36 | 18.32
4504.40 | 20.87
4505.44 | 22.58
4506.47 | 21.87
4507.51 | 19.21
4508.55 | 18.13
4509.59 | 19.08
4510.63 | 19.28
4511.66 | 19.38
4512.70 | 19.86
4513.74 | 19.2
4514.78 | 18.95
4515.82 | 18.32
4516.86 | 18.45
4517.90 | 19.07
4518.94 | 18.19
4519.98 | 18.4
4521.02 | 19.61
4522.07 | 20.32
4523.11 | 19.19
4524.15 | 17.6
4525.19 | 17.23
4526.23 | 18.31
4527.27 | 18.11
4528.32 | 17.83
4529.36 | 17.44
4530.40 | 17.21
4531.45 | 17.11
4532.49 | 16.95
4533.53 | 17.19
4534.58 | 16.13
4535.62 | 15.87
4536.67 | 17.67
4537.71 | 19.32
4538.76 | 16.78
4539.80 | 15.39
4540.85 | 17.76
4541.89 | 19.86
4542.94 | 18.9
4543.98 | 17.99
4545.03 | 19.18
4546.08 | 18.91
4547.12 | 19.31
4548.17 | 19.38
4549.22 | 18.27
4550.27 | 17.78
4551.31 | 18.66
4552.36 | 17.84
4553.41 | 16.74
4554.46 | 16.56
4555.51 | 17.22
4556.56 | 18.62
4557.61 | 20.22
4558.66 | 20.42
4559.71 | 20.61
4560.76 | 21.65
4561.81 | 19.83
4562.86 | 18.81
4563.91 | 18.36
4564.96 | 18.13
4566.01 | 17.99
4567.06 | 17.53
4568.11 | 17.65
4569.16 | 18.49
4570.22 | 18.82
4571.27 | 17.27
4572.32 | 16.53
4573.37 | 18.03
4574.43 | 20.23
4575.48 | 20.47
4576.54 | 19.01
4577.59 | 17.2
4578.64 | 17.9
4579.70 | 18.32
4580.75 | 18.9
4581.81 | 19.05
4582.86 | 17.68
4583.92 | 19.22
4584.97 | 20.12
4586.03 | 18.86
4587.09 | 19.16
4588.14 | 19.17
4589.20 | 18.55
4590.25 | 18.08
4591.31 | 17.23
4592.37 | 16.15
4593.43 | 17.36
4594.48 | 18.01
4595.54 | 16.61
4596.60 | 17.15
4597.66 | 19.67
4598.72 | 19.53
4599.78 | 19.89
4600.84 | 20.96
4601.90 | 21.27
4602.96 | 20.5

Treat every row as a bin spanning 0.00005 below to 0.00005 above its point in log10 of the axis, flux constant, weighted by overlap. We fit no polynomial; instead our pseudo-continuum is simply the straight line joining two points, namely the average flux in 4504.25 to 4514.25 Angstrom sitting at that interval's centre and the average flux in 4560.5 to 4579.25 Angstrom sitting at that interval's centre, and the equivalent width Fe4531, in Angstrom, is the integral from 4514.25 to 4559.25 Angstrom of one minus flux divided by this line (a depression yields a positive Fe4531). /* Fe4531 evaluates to 2.63 Angstrom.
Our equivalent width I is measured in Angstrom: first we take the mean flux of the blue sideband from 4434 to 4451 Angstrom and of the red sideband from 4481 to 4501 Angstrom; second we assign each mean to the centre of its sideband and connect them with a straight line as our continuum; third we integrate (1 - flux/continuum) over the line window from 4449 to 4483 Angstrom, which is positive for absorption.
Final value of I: 2.1 Angstrom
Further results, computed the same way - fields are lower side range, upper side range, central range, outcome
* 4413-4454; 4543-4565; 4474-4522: -2.54 Angstrom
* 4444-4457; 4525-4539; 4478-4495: -0.82 Angstrom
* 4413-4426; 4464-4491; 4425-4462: -1.97 Angstrom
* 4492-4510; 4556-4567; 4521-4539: 1.50 Angstrom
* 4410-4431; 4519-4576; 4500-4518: -1.96 Angstrom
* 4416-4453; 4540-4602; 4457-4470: 0.55 Angstrom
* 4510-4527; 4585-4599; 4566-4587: -0.22 Angstrom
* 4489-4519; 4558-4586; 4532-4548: 0.94 Angstrom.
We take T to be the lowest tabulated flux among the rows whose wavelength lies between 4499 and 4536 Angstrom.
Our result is 15.87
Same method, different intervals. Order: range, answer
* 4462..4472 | 15.85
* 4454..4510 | 14.6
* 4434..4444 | 16.1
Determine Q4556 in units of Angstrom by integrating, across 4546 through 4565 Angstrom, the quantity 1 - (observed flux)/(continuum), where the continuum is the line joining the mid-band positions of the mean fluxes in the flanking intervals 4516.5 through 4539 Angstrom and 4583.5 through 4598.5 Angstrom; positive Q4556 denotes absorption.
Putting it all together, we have -0.8 Angstrom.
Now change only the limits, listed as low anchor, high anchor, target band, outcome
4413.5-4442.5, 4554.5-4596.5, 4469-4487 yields -1.3 Angstrom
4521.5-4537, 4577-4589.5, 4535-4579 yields -0.6 Angstrom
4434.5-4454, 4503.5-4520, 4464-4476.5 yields 0.5 Angstrom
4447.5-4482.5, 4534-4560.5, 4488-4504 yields -1.0 Angstrom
